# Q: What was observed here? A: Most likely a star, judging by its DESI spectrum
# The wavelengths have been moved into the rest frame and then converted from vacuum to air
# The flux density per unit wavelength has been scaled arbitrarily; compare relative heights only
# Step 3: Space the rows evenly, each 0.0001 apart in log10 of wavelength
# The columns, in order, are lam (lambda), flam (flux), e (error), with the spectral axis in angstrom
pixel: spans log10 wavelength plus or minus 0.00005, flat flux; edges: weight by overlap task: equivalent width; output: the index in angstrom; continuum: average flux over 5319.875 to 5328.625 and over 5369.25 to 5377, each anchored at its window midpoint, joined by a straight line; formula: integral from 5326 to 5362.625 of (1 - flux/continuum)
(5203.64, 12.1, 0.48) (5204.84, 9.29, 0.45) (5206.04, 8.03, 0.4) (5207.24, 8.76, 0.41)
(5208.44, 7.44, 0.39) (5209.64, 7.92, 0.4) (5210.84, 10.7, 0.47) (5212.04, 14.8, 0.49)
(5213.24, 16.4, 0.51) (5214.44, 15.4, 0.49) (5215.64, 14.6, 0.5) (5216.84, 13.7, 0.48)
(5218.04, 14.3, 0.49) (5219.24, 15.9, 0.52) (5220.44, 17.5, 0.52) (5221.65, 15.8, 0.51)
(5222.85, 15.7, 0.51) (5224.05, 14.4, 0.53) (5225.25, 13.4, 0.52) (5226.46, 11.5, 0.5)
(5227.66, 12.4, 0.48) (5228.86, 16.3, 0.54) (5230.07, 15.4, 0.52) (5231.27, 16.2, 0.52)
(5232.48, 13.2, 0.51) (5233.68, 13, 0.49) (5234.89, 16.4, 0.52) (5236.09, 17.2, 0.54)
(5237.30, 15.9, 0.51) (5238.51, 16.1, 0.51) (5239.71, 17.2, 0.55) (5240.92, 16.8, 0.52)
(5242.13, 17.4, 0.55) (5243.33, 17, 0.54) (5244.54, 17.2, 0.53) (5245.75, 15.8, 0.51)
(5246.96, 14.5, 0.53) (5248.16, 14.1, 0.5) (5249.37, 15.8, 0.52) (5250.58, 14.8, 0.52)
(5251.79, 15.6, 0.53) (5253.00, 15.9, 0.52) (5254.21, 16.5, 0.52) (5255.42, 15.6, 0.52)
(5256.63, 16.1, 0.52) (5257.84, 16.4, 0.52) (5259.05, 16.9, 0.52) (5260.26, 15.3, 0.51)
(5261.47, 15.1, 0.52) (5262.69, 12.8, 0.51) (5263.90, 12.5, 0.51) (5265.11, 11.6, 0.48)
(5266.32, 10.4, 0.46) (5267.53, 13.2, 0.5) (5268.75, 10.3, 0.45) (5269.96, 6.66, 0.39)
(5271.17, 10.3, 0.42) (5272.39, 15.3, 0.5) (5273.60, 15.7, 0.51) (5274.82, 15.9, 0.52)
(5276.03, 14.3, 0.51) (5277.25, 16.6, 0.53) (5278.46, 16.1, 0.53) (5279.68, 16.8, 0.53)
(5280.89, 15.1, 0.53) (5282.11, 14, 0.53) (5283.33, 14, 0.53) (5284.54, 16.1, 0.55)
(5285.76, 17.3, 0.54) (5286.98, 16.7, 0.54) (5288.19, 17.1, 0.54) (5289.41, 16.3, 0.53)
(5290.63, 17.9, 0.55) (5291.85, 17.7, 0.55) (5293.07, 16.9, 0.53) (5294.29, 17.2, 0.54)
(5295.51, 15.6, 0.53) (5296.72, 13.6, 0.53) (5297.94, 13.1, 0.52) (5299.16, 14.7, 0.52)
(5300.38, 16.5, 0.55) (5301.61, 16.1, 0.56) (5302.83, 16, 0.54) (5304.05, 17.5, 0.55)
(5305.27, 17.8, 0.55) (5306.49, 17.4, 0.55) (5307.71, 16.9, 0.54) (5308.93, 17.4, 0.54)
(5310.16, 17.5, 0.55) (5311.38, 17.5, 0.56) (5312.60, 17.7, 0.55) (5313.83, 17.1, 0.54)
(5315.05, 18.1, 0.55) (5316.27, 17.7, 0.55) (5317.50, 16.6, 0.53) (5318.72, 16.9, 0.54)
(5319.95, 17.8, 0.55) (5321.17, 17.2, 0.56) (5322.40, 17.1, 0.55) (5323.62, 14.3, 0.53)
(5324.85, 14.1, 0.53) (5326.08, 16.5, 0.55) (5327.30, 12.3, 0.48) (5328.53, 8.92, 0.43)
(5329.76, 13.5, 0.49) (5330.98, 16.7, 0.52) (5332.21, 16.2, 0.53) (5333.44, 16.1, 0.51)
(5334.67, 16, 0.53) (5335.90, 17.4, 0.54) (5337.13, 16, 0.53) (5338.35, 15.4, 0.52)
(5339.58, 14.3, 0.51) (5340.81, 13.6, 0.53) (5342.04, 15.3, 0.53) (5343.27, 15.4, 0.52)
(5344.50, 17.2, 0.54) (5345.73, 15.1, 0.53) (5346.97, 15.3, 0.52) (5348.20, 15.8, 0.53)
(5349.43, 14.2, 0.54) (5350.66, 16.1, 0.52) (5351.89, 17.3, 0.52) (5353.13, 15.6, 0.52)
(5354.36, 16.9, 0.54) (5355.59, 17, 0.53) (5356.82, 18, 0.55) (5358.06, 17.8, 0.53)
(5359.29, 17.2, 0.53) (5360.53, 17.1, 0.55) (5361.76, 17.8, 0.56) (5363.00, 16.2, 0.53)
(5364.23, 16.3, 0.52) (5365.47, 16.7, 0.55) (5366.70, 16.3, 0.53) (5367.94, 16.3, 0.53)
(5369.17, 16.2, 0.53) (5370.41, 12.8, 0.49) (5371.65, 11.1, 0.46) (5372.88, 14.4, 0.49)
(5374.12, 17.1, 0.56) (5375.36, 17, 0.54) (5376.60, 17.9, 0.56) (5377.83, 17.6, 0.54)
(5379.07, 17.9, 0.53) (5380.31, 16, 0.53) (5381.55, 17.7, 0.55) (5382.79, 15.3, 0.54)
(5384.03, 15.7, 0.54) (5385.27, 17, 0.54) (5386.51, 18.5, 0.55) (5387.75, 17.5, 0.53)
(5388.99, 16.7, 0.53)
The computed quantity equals -1.8 angstrom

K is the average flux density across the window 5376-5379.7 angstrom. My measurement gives 17.8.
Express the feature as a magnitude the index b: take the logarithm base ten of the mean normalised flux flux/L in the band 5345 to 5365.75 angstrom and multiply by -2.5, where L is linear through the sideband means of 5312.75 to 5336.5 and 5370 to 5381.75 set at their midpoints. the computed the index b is -0.04 mag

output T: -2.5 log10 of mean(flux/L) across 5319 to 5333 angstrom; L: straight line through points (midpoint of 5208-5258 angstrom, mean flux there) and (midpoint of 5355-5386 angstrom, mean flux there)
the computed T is 0.07 mag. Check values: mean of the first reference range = 15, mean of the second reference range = 16.4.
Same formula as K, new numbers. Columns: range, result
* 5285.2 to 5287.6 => 17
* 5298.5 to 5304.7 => 16.1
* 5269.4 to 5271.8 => 8.55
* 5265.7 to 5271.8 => 10.2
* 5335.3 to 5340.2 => 15.8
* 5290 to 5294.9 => 17.4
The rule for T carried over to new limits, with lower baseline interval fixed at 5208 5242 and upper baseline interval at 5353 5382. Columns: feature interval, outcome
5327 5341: 0.09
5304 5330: -0.03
